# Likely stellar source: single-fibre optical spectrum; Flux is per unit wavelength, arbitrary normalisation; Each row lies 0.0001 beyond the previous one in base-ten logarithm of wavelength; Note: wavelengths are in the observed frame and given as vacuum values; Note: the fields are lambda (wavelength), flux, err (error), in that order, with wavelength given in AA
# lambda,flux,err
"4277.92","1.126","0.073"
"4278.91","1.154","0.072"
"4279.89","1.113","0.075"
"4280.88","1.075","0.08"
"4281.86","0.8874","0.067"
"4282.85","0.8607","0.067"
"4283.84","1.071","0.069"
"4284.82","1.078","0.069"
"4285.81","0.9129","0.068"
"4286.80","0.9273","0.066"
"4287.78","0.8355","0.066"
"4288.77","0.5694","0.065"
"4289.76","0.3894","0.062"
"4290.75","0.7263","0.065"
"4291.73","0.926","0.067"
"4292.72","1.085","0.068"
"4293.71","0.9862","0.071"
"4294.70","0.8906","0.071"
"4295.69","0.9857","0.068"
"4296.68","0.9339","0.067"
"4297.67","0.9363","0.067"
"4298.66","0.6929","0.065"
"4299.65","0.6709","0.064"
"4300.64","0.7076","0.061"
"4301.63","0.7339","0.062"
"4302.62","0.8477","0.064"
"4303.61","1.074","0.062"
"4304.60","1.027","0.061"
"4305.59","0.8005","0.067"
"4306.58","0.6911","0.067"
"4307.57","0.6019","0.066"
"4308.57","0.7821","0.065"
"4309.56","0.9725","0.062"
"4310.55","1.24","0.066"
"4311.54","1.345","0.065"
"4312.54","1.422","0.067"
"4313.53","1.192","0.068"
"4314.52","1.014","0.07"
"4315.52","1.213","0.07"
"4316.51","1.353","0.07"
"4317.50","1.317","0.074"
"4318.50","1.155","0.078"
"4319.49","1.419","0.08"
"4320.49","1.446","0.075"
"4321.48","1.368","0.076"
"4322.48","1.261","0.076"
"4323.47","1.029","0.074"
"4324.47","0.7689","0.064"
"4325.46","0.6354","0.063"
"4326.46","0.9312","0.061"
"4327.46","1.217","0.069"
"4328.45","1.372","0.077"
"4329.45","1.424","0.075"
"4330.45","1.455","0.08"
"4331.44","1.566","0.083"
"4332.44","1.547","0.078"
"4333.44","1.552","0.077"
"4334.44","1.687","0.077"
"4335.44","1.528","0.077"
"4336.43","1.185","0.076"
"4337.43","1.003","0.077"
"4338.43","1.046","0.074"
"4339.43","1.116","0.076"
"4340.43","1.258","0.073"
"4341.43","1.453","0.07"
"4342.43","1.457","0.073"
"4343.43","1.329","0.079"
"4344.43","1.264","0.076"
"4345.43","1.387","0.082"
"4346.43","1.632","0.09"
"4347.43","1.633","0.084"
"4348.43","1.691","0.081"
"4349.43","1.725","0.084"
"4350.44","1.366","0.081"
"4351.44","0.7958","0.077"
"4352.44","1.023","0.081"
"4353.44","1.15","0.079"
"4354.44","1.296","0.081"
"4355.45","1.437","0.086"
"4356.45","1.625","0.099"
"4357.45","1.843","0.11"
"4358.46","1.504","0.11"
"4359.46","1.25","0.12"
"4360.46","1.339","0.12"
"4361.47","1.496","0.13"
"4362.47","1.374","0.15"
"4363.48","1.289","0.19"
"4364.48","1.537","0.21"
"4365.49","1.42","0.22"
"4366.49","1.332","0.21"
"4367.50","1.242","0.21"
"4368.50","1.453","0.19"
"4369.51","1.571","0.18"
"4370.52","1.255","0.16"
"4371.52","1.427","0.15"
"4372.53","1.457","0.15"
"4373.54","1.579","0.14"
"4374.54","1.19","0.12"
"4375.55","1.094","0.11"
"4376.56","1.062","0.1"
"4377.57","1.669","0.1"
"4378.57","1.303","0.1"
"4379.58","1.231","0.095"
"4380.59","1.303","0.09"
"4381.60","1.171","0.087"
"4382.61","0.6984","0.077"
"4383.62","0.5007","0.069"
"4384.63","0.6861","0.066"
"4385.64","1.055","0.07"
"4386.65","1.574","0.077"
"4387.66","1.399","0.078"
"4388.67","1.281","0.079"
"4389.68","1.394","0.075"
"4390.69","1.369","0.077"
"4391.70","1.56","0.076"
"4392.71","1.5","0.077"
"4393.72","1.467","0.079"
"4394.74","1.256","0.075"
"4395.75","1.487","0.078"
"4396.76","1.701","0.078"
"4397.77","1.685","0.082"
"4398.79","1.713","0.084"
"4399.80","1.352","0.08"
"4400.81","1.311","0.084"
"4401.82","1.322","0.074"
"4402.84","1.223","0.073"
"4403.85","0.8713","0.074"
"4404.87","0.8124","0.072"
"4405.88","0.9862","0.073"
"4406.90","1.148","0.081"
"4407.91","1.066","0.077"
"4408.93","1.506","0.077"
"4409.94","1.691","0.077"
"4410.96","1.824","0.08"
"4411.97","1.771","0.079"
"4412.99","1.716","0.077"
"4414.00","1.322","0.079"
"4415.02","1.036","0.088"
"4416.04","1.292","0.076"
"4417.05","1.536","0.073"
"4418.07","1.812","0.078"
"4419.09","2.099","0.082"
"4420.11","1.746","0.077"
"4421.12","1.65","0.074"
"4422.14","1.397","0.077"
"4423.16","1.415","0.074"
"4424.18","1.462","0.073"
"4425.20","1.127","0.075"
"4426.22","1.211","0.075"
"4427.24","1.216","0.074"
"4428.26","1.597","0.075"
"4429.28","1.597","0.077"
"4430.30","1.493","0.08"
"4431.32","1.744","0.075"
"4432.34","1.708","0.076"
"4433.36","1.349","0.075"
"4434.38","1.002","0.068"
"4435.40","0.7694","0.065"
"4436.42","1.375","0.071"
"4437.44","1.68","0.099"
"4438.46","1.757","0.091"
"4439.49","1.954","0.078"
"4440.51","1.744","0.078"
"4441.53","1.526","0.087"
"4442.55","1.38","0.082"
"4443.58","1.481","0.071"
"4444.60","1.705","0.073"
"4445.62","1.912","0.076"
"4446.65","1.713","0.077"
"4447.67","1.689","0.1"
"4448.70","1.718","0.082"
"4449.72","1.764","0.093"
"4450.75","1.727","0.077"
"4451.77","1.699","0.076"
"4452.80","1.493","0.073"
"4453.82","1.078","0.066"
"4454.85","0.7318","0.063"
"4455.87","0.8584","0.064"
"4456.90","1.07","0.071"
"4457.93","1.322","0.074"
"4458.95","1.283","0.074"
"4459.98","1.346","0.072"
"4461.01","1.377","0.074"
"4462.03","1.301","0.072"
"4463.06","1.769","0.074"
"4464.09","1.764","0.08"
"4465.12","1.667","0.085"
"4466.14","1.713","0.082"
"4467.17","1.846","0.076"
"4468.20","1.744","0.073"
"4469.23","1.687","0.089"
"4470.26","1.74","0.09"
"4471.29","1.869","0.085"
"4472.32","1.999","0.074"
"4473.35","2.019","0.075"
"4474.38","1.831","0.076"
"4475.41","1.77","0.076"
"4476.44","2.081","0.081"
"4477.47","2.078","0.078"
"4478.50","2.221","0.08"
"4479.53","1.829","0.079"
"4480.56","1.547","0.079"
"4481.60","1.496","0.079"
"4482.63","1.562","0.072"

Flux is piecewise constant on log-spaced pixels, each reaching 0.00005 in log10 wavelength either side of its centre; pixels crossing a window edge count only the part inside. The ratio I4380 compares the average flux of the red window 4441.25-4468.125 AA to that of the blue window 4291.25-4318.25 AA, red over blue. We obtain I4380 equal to 1.5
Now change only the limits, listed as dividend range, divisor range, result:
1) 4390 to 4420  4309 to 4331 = 1.19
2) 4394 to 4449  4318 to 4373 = 1.10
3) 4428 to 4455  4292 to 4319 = 1.56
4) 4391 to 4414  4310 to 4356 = 1.08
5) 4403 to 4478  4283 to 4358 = 1.33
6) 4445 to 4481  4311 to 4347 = 1.27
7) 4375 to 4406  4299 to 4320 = 1.23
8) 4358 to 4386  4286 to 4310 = 1.54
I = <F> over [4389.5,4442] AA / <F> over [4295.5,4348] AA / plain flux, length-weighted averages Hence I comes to 1.2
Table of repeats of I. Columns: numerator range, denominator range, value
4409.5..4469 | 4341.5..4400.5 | 1.11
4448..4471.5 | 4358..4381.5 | 1.10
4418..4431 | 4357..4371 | 1.07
